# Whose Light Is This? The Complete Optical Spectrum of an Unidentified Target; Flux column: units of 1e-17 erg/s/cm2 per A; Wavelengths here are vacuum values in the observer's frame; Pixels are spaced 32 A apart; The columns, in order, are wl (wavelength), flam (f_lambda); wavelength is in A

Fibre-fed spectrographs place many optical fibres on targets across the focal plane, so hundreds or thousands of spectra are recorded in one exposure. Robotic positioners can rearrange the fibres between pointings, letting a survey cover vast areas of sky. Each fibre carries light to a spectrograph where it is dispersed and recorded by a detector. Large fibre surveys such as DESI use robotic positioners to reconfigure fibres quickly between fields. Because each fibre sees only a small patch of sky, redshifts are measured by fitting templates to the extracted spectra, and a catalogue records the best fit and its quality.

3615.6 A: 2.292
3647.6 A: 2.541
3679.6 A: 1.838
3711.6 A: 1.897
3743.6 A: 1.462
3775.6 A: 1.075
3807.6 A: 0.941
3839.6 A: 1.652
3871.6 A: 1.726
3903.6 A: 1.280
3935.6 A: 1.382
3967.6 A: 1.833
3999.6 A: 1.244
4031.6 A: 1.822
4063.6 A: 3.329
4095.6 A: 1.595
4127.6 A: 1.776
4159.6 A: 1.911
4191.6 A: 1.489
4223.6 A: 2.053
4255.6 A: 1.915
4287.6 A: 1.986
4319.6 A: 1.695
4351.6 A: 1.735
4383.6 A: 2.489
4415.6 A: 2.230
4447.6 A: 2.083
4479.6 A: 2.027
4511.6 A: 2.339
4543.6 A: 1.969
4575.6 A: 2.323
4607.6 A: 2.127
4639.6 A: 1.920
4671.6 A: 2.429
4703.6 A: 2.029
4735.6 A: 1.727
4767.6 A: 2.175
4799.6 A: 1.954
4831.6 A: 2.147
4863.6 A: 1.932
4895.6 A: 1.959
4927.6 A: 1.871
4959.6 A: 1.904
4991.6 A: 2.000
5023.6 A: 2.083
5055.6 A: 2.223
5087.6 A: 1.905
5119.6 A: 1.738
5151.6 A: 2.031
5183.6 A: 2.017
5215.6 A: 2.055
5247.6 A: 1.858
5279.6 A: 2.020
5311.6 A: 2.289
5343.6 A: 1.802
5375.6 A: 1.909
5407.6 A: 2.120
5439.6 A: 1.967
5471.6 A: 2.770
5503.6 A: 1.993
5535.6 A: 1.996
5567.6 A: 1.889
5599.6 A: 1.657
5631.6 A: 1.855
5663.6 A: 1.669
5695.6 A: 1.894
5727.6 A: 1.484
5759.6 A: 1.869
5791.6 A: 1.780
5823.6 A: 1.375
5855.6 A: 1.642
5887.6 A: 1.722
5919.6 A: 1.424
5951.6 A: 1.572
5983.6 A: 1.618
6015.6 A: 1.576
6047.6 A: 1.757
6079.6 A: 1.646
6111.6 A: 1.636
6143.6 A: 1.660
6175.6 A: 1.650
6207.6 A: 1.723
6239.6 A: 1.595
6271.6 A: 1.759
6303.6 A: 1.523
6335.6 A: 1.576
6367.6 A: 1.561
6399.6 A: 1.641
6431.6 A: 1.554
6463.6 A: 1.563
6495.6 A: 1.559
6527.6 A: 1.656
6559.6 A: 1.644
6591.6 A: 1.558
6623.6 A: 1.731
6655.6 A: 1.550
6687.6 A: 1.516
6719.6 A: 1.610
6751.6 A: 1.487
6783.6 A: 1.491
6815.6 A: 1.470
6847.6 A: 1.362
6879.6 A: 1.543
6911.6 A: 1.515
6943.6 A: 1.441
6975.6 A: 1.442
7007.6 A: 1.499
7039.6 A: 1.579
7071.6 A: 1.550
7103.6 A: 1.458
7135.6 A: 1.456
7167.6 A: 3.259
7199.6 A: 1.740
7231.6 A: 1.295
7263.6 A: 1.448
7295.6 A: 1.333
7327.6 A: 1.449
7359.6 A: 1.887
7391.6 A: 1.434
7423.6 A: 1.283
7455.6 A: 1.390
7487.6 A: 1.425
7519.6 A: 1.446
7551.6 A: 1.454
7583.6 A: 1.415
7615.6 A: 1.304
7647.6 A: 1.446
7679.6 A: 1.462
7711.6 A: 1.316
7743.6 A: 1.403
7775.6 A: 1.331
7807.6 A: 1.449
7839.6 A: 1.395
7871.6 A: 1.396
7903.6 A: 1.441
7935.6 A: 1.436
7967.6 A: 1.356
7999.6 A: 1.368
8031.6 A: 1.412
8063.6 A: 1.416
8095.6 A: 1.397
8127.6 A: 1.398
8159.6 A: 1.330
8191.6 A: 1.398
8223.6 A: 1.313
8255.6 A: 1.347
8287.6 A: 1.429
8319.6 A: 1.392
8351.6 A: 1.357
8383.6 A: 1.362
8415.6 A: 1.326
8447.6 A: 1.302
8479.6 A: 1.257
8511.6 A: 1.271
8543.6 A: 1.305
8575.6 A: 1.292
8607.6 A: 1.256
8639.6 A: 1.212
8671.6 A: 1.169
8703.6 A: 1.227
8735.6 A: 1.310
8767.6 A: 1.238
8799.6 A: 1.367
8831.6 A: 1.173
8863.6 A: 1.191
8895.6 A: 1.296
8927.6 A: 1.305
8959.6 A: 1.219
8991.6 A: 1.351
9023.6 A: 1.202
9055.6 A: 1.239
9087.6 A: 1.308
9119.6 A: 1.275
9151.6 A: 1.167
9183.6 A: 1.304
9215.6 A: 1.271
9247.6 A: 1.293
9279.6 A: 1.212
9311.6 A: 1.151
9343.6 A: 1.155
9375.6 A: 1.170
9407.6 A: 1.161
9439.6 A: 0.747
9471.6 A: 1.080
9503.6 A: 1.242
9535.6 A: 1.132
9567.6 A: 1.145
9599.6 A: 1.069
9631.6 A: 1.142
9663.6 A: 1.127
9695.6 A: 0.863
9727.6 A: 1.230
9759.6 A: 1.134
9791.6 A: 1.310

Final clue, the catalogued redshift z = 0.093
